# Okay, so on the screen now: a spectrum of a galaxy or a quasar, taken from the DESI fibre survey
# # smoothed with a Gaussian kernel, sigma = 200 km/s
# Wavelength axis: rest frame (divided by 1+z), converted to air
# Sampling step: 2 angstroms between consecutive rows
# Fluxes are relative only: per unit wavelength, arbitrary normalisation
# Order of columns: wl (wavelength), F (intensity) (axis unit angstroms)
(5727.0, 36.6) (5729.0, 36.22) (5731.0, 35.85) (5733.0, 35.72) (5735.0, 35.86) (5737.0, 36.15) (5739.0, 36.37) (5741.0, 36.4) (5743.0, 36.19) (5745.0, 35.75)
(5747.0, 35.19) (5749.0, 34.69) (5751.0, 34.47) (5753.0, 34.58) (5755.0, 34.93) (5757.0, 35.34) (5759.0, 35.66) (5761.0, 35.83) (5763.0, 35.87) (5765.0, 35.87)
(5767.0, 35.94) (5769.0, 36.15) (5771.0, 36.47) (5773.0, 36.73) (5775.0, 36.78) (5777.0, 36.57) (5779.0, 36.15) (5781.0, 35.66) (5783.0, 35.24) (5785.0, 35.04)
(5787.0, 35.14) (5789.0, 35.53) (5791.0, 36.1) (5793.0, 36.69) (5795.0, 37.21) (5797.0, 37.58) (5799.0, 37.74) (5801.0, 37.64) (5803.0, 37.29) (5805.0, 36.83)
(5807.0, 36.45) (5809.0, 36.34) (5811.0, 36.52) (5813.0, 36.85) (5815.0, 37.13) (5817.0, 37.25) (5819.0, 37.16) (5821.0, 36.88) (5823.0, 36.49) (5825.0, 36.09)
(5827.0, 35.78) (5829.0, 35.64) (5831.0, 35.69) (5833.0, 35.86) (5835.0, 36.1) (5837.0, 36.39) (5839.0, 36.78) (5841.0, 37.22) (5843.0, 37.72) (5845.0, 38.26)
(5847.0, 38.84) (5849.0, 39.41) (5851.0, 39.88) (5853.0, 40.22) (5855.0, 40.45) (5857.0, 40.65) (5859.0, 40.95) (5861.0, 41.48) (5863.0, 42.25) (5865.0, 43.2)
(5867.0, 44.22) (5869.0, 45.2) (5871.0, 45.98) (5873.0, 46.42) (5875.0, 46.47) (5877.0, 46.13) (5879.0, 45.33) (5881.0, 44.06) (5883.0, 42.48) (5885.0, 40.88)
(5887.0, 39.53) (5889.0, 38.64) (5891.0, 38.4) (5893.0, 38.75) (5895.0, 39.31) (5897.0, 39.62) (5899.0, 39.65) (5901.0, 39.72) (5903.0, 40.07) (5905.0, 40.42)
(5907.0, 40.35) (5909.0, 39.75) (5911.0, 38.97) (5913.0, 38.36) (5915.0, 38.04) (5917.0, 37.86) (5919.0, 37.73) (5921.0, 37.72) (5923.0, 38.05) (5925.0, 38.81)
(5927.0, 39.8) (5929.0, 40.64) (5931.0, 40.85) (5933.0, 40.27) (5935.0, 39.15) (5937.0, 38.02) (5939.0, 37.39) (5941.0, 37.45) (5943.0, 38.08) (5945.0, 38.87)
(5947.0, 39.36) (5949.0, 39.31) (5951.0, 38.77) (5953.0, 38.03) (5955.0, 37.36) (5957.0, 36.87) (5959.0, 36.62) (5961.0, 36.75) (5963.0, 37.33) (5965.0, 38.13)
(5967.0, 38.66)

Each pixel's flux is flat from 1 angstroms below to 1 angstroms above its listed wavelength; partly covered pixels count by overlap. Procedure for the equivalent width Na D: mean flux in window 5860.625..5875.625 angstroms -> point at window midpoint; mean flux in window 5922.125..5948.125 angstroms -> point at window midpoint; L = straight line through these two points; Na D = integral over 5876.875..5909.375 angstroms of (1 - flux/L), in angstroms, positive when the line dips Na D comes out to 1.4 angstroms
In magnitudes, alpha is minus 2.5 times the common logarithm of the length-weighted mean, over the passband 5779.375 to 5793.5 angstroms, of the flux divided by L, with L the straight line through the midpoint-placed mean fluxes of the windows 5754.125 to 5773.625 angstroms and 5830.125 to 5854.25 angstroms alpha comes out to 0.02 mag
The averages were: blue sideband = 35.9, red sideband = 37.7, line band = 35.6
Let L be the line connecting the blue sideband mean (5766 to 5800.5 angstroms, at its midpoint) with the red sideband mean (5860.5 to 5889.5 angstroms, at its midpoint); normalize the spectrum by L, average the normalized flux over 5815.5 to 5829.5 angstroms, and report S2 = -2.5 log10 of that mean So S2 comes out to 0.083 mag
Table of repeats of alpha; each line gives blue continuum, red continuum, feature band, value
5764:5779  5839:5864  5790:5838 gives 0.042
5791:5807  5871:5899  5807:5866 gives 0.036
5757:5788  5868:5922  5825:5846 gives 0.058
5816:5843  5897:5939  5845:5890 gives -0.127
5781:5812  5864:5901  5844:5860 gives 0.012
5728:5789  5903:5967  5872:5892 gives -0.138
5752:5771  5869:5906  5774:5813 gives 0.022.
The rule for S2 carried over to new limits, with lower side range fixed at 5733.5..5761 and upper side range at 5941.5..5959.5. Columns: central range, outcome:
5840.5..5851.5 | -0.05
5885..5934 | -0.05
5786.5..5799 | -0.01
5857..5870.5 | -0.16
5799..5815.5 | -0.02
